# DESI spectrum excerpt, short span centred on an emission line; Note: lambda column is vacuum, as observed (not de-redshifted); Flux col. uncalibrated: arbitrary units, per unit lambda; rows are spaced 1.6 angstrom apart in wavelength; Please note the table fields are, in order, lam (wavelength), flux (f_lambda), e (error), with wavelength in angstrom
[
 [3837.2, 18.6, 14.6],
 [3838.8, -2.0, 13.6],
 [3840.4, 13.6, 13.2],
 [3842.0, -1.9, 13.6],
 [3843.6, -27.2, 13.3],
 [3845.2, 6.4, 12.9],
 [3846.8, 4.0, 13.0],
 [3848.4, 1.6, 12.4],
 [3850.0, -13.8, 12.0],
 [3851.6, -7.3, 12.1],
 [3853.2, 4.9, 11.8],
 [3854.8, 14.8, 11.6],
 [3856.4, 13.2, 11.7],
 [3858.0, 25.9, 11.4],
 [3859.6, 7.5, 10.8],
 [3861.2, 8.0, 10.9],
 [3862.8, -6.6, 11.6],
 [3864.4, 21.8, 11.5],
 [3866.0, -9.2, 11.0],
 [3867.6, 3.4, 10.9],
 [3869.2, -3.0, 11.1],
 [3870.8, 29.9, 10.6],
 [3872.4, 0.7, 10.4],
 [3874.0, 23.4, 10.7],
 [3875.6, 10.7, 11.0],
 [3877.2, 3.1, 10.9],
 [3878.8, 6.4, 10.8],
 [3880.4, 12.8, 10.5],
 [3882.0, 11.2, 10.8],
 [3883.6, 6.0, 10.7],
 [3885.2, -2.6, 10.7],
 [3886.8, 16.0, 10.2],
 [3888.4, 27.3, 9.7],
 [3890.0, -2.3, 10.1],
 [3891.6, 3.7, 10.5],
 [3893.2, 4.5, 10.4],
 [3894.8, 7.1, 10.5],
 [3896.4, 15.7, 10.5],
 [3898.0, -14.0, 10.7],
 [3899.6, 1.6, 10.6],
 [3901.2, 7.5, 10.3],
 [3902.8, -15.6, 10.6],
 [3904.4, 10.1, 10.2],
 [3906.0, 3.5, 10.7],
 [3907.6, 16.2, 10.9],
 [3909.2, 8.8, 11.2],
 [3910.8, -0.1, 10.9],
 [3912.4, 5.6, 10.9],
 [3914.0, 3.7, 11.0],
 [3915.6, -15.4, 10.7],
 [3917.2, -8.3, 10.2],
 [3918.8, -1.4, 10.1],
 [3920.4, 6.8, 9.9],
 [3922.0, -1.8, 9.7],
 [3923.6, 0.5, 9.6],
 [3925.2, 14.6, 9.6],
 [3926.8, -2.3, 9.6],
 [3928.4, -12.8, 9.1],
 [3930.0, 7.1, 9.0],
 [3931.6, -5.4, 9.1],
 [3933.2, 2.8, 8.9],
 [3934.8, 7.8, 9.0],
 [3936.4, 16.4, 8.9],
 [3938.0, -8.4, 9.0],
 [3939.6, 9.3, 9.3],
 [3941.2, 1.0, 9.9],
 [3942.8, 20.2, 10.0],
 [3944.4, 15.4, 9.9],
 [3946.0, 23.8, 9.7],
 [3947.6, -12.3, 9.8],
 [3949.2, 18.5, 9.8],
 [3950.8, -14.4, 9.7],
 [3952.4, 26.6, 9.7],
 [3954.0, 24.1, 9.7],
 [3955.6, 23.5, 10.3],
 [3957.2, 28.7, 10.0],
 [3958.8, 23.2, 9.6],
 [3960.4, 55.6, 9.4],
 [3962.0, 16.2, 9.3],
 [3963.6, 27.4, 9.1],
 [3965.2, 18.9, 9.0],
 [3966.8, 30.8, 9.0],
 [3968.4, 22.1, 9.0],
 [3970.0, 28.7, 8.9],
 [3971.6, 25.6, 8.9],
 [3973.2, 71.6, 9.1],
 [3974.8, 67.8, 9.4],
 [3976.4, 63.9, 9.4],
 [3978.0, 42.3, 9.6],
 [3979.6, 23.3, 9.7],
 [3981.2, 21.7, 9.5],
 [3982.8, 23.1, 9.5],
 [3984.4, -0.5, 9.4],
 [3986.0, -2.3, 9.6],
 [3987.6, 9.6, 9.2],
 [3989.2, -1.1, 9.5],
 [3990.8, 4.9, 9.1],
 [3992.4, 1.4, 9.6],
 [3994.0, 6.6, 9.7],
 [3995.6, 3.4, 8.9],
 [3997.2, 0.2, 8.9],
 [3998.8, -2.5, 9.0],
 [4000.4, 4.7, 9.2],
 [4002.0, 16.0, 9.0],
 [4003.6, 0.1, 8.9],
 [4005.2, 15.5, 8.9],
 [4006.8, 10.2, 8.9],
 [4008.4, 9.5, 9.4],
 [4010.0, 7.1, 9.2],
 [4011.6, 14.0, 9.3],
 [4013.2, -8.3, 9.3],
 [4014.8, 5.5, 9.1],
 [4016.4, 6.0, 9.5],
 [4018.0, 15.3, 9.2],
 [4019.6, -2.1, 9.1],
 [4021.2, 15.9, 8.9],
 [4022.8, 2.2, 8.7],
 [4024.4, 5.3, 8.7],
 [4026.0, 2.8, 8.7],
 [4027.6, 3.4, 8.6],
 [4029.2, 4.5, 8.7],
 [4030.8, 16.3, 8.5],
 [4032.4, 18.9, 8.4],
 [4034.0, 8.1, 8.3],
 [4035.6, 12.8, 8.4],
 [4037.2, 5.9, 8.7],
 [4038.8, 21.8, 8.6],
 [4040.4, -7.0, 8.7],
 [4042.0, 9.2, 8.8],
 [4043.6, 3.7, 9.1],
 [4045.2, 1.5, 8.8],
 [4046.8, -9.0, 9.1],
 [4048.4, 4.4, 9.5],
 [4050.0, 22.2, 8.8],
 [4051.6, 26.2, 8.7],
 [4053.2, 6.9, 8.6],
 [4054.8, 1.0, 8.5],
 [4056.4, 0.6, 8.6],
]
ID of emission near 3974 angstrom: Lyman alpha 1216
